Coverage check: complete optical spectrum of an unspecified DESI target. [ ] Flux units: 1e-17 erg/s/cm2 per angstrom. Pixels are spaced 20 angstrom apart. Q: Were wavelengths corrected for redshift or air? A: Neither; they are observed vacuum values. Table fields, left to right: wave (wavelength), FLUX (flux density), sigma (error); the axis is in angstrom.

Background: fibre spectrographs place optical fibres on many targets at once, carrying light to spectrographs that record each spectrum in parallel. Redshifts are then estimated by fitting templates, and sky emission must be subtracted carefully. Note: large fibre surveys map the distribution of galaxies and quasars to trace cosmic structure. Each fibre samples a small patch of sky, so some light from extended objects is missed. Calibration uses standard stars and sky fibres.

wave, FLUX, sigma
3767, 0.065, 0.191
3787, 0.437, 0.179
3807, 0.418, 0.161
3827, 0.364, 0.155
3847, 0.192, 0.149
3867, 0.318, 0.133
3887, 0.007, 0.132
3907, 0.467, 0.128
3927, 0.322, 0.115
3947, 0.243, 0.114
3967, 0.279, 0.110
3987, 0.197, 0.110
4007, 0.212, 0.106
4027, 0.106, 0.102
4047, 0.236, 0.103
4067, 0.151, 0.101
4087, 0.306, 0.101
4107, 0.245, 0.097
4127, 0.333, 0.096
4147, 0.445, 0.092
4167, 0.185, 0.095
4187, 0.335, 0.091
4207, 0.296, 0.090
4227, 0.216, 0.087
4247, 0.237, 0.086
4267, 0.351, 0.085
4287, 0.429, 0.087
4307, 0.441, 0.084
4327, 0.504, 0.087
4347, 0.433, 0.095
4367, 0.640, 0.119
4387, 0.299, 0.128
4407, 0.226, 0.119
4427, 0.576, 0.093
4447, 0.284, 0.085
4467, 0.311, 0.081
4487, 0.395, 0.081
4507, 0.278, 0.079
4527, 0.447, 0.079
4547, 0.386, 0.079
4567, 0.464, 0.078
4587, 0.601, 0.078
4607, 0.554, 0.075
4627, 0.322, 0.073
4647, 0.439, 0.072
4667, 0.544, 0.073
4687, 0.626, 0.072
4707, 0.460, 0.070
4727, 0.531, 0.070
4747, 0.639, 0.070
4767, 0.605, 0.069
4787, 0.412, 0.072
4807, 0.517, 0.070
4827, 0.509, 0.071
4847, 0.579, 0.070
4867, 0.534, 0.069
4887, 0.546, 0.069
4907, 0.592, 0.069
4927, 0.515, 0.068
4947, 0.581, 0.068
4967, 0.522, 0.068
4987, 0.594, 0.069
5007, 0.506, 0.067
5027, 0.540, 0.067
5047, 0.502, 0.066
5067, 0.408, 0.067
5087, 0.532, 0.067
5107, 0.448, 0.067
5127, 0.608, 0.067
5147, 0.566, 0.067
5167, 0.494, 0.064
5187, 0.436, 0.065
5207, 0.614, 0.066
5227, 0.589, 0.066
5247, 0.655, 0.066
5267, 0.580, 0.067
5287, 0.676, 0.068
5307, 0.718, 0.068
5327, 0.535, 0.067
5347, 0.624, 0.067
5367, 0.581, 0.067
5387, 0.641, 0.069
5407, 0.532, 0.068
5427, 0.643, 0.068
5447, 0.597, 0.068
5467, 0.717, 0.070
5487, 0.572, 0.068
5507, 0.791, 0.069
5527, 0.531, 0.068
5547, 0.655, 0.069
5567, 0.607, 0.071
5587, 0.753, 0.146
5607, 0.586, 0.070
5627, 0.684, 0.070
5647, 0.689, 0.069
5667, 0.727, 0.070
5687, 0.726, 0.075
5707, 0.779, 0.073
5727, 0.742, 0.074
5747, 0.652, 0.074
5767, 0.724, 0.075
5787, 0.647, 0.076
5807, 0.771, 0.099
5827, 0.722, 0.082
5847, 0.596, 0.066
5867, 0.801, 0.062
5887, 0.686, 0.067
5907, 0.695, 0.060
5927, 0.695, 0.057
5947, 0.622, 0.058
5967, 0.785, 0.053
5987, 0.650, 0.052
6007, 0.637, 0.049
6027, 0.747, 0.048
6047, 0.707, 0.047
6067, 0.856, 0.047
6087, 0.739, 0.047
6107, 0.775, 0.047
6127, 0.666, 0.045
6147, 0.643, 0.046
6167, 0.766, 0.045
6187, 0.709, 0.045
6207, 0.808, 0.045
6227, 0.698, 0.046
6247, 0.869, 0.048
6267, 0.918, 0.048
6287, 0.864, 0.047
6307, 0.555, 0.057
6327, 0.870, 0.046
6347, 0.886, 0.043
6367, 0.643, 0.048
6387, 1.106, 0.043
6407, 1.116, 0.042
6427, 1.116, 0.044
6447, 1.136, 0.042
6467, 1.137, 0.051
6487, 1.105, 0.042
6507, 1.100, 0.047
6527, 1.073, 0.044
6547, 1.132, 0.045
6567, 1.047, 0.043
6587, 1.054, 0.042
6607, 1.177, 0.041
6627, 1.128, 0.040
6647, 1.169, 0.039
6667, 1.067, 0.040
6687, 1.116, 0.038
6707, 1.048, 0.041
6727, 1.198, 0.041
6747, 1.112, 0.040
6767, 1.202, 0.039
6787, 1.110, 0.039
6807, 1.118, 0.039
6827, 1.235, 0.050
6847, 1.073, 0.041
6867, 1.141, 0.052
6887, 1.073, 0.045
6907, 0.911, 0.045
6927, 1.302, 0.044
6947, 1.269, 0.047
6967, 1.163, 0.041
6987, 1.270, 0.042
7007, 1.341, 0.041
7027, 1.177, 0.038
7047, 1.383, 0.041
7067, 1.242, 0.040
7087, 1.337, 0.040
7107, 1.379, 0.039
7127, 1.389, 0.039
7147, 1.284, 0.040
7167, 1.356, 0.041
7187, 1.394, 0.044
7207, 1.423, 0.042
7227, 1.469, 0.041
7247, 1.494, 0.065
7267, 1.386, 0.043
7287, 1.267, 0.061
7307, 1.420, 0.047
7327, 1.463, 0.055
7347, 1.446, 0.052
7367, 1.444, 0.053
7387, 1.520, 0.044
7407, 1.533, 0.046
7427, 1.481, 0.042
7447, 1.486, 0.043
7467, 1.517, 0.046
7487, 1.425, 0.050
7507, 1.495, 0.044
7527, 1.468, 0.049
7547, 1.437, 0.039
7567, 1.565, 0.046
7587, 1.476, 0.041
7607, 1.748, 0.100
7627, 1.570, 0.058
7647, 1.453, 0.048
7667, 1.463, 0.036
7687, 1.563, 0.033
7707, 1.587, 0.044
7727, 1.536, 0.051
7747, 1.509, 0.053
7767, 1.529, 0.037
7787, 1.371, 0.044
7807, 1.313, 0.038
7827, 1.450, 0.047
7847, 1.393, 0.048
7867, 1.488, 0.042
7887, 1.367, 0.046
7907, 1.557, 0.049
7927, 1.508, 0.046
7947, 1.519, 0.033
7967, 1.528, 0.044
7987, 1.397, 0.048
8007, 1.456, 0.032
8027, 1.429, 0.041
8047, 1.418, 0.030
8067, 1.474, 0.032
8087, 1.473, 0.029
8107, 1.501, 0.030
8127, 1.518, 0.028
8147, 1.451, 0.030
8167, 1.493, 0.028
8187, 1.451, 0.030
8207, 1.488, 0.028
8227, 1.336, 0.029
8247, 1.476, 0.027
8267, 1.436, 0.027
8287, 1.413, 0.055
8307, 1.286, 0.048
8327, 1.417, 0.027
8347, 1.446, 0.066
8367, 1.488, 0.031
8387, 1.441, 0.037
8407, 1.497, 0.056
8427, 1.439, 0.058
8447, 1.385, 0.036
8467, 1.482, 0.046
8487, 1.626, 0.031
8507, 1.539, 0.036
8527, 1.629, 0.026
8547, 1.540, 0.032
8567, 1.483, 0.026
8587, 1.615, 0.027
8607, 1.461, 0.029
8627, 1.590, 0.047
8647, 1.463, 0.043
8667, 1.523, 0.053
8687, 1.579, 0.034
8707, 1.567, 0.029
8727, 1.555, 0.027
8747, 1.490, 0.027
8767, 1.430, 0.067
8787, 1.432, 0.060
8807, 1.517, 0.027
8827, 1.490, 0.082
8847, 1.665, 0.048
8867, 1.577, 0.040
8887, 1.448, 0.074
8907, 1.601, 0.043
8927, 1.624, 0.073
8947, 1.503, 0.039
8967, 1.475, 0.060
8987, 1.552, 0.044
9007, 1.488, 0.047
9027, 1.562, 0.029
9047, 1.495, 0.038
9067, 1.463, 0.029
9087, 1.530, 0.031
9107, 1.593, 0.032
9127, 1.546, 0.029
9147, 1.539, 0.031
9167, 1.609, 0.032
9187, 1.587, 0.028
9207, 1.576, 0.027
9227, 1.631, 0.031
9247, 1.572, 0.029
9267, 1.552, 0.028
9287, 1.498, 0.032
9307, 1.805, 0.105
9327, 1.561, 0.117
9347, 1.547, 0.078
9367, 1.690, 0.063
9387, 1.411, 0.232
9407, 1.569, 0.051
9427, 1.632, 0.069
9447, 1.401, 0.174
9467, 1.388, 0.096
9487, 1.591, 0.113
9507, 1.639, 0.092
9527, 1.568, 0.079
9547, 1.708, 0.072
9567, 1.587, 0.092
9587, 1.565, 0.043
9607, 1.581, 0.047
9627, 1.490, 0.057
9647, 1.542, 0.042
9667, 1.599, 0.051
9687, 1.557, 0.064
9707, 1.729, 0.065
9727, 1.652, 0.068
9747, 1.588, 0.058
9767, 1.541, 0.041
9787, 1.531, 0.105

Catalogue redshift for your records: 0.60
